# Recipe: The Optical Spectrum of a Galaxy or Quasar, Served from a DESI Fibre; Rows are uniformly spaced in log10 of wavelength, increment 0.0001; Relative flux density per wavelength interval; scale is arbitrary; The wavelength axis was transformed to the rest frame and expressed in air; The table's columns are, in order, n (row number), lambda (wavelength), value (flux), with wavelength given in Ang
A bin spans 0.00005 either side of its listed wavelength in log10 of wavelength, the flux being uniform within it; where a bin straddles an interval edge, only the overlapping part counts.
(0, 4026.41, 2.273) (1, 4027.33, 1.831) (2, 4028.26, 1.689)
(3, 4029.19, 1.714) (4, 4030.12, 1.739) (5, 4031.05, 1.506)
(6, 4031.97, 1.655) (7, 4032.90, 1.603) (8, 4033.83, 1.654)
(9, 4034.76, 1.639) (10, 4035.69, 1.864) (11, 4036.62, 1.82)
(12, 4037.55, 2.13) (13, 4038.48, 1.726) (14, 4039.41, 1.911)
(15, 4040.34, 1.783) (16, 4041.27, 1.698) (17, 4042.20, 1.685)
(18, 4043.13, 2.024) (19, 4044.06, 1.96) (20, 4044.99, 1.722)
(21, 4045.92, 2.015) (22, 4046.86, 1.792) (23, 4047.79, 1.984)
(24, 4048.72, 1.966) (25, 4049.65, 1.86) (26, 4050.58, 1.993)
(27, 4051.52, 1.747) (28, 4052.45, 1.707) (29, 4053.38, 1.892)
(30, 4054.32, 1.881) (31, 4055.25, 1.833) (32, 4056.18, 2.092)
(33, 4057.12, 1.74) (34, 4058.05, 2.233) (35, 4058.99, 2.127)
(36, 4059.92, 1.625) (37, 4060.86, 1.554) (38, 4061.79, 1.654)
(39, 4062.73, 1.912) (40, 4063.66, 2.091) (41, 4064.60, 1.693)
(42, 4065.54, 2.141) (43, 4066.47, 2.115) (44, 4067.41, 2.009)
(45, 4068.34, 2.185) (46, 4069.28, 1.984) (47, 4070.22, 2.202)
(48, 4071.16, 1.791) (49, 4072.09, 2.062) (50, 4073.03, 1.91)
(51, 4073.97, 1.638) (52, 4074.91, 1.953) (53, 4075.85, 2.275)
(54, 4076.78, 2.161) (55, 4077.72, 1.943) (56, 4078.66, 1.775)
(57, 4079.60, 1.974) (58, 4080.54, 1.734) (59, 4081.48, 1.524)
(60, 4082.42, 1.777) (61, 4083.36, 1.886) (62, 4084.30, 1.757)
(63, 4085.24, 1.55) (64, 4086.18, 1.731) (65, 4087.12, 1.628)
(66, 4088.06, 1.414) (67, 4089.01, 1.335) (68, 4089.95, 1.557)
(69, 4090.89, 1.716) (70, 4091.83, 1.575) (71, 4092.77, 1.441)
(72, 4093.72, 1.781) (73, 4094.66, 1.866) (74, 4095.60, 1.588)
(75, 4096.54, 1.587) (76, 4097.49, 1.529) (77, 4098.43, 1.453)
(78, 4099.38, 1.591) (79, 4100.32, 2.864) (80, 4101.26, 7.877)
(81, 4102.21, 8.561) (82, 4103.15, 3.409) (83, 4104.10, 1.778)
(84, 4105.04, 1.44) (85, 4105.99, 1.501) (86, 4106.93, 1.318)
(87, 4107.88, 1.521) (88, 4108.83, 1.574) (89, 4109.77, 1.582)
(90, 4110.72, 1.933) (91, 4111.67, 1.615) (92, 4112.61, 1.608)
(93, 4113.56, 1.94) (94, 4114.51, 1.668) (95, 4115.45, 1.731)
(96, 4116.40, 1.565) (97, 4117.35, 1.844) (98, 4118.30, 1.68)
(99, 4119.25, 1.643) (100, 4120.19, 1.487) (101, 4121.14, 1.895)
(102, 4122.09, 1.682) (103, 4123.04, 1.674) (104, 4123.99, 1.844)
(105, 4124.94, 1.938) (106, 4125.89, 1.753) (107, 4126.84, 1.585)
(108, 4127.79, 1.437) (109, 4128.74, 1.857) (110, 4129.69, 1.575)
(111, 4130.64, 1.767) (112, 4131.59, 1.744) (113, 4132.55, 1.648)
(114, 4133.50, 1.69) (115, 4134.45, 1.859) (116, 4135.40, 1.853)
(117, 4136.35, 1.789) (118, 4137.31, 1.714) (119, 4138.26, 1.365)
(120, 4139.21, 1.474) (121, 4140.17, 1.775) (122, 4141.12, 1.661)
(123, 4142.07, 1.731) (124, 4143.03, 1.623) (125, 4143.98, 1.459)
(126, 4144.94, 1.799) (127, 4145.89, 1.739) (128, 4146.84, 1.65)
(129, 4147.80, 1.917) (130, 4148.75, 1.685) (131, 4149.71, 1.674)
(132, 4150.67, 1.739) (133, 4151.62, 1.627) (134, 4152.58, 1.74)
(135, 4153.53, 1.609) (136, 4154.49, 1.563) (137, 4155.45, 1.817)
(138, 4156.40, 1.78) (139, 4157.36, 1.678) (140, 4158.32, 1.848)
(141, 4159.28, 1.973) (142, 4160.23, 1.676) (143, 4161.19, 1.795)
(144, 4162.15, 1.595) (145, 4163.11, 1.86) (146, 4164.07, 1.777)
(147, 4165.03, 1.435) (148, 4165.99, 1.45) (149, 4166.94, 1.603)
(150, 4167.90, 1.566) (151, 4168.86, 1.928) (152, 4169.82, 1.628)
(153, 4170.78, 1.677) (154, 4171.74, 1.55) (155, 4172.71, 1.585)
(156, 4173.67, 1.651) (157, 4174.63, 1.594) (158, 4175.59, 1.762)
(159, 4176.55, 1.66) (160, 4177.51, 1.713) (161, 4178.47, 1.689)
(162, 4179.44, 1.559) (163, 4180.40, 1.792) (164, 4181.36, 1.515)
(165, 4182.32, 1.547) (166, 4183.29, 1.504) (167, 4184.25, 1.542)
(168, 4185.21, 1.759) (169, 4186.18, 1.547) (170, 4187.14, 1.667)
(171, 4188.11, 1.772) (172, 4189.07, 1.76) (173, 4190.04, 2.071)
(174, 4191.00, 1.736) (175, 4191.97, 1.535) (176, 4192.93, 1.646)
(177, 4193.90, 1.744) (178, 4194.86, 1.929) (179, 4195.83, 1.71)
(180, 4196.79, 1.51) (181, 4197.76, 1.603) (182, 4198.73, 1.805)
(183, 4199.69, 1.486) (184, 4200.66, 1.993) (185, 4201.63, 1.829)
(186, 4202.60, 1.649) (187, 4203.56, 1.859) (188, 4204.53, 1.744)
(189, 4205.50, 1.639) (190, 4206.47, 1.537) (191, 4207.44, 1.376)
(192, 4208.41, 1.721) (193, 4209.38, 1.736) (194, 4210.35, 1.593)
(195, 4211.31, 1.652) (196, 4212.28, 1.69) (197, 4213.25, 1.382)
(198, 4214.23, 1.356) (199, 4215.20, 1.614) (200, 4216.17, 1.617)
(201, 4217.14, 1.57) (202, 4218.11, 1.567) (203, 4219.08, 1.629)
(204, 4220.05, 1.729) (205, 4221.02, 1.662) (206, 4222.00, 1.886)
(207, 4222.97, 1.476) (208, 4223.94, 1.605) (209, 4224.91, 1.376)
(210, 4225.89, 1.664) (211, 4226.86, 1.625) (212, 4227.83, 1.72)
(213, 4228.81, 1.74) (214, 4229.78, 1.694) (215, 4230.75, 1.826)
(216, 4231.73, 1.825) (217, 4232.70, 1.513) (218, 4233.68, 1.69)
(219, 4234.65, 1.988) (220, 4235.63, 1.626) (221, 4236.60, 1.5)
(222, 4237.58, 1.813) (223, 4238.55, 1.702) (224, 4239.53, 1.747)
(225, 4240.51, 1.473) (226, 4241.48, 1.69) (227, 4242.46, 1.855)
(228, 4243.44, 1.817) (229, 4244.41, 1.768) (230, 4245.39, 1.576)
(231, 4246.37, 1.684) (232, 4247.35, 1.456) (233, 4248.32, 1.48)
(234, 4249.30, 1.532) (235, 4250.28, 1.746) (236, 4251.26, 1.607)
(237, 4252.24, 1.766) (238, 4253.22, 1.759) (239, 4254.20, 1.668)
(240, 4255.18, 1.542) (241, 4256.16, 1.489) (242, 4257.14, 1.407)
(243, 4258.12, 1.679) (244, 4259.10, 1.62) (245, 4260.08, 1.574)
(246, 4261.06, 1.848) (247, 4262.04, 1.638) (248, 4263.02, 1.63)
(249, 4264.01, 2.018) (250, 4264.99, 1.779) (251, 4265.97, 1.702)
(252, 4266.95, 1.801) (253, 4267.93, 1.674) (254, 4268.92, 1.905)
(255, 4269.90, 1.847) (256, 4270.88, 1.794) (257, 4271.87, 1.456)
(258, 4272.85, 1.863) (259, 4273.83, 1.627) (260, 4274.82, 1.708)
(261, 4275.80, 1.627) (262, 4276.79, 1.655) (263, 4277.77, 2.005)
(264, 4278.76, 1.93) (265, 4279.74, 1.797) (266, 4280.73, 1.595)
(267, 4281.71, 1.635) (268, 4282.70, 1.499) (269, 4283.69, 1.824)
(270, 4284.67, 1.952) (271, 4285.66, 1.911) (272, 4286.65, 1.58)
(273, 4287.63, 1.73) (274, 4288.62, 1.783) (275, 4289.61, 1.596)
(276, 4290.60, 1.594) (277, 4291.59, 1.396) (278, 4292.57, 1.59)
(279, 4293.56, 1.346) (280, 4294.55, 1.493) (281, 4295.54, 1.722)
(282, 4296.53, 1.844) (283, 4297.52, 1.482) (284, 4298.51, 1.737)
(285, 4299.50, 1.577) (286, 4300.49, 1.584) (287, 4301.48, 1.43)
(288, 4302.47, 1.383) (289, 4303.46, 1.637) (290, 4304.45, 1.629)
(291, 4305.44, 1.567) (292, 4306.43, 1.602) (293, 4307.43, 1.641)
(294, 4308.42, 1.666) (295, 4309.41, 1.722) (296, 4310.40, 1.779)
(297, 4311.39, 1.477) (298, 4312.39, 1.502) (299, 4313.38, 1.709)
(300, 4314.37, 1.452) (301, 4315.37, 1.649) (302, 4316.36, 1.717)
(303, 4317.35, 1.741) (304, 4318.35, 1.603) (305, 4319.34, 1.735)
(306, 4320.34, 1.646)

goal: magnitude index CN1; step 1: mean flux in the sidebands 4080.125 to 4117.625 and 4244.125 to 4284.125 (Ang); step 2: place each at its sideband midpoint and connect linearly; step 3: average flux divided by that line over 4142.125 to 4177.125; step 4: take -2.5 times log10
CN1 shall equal 0.13 mag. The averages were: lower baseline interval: 2.04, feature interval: 1.69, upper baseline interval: 1.69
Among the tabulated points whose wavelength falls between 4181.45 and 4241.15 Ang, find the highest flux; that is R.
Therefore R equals 2.071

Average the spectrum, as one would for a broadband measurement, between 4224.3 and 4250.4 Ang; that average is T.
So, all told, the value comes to 1.67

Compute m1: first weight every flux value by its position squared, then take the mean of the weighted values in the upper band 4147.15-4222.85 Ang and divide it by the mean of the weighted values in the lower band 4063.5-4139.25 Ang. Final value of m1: 0.9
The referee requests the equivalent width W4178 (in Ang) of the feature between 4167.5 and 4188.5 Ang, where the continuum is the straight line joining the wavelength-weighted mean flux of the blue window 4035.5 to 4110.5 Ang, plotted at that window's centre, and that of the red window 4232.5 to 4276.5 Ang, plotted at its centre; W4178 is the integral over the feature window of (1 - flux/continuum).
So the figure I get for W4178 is 1.9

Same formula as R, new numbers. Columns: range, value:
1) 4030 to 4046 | 2.13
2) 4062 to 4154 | 8.561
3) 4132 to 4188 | 1.973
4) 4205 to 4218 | 1.736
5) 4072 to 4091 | 2.275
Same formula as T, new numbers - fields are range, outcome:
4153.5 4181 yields 1.68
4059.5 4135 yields 1.93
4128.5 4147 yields 1.69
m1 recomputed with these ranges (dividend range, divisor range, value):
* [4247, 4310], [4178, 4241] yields 1.03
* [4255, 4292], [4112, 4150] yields 1.07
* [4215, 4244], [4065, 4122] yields 0.89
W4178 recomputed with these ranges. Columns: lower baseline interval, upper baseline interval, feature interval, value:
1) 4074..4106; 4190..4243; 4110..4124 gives 2.4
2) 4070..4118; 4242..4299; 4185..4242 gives 3.8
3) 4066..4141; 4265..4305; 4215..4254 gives 1.7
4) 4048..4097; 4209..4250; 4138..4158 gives 0.8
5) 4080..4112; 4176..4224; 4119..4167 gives 5.0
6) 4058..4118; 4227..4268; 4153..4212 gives 4.3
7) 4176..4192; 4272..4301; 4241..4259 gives 0.4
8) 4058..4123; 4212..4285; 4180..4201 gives 1.2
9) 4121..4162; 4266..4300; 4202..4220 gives 1.0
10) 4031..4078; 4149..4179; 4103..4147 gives 1.5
